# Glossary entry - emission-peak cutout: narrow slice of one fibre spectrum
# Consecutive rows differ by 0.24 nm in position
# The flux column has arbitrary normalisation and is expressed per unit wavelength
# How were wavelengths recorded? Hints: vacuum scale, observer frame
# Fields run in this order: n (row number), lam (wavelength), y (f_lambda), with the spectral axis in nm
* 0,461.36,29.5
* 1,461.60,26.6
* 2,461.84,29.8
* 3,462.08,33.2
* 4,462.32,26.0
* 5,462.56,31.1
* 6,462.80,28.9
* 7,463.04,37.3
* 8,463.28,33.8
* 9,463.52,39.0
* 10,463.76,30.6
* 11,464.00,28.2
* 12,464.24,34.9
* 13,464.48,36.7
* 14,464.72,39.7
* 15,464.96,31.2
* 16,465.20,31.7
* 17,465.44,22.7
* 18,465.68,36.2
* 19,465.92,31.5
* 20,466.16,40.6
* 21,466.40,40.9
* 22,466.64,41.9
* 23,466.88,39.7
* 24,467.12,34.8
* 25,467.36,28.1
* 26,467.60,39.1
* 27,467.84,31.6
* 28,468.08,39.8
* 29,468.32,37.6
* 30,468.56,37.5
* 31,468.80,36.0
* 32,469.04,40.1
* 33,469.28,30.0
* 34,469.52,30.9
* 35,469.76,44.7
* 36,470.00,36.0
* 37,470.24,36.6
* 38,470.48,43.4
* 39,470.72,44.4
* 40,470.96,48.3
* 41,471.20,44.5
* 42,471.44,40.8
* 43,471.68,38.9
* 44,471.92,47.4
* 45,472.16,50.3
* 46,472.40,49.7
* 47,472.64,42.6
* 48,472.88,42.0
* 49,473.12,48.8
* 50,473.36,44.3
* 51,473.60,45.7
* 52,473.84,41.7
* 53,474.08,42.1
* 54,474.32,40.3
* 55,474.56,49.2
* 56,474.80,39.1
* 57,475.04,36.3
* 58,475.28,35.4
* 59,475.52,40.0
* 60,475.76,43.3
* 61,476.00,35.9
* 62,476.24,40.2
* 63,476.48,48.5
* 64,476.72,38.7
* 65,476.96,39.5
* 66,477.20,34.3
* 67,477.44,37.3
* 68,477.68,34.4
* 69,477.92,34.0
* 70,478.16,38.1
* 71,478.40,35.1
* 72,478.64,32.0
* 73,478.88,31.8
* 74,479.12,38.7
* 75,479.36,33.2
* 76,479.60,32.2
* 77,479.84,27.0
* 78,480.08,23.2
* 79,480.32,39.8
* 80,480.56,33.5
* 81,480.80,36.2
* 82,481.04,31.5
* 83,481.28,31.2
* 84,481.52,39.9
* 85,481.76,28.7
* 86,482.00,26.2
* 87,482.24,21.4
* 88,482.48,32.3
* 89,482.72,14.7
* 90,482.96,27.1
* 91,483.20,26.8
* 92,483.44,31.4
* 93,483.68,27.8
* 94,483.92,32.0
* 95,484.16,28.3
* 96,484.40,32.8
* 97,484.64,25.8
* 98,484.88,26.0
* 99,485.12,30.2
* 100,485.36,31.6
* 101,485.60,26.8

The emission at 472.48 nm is C III]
